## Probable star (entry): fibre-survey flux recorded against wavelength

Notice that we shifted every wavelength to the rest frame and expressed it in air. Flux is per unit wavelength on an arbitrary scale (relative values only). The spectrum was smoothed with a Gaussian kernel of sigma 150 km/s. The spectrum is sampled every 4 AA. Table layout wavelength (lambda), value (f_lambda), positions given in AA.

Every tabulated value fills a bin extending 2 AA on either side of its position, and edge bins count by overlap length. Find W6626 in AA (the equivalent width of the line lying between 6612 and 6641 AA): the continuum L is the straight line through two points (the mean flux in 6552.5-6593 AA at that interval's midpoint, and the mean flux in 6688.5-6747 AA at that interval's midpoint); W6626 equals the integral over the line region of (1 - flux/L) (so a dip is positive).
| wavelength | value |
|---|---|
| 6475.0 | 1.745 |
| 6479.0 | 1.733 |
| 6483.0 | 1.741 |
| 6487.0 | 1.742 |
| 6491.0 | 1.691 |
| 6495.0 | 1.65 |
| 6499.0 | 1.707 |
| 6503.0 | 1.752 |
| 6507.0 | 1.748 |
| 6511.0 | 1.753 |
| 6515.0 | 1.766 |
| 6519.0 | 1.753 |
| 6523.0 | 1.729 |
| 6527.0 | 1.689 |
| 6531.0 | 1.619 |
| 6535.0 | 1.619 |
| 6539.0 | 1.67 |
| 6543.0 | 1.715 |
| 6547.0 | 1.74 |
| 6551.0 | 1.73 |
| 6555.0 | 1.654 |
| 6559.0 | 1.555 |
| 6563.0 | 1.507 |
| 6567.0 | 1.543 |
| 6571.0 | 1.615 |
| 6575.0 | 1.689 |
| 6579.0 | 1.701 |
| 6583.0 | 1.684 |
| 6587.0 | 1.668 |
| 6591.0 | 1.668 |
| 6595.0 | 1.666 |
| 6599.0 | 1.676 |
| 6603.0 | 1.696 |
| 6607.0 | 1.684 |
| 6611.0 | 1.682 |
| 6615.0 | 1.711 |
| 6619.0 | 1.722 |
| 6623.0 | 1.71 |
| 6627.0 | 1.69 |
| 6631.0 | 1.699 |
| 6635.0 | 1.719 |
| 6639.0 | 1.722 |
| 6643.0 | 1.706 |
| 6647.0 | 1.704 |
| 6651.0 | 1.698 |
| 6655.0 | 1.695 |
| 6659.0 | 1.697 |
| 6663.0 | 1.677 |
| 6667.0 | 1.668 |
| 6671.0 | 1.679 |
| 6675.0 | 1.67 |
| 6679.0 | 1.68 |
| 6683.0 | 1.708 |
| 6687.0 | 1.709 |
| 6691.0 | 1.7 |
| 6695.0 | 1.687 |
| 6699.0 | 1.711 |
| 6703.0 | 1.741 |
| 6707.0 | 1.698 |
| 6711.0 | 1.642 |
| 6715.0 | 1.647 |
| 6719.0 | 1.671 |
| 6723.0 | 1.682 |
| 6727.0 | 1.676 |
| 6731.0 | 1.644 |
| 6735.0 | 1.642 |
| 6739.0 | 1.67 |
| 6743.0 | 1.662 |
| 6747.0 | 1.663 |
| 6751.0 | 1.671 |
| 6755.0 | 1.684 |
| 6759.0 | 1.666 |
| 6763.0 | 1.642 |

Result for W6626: -1.10 AA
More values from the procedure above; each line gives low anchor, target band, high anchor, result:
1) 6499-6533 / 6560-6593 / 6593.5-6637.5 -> 1.5 AA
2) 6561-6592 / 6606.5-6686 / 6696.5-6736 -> -2.0 AA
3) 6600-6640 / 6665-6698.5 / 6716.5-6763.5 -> -0.1 AA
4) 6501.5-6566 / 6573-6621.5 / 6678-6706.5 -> 0.2 AA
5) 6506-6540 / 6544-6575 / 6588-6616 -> 1.2 AA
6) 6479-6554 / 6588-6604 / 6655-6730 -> 0.2 AA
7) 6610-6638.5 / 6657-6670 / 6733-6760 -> 0.1 AA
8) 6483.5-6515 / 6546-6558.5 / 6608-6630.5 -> 0.2 AA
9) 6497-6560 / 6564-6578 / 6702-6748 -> 0.7 AA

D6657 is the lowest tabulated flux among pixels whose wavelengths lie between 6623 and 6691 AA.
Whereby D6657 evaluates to 1.668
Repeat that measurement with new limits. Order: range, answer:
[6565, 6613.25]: 1.543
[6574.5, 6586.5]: 1.684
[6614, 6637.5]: 1.69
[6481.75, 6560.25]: 1.555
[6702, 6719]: 1.642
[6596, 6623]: 1.676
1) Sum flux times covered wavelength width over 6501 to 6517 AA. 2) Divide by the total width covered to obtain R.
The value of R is 1.75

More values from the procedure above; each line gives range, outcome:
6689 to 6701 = 1.7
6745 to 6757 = 1.67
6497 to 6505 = 1.73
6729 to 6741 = 1.65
